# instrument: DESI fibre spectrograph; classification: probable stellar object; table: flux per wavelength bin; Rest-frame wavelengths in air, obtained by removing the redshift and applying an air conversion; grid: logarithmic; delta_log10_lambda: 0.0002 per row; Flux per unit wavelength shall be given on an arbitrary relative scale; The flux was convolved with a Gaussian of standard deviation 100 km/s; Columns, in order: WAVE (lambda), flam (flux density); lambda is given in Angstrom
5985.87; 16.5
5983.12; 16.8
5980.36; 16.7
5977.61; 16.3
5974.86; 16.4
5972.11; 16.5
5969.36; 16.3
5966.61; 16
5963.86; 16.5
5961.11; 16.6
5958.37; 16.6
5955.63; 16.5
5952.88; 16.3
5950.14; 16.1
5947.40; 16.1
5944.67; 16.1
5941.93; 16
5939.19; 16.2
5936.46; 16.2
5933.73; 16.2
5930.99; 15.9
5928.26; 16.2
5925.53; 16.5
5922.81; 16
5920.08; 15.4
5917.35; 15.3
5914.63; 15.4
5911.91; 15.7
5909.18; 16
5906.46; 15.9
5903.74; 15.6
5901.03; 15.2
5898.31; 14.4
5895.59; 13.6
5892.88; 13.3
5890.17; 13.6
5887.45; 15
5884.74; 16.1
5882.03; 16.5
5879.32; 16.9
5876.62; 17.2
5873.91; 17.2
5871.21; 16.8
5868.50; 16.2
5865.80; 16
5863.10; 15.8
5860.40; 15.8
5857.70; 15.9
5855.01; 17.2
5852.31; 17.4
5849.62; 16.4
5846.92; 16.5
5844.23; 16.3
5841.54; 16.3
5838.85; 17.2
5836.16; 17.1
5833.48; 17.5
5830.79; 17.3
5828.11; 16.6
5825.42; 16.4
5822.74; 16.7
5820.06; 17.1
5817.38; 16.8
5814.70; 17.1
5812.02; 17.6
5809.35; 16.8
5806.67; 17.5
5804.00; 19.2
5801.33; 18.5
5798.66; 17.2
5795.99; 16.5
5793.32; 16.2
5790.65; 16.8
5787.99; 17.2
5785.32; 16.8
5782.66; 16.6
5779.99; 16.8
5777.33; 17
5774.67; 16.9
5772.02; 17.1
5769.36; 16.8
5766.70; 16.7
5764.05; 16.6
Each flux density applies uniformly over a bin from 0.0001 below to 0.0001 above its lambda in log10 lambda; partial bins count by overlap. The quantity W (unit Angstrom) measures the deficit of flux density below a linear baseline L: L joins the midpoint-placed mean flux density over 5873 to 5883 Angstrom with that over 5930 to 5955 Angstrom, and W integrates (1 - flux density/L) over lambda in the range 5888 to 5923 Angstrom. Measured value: 3.4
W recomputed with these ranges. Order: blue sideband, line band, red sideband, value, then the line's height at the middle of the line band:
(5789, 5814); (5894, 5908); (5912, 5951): 1.2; 16.3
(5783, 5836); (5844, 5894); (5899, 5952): 1.2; 16.5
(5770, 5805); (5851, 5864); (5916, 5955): 0.1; 16.6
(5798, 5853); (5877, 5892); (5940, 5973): 1.0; 16.7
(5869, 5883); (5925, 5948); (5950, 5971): 0.5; 16.5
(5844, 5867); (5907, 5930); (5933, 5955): 0.6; 16.2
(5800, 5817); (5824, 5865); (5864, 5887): 1.1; 17.1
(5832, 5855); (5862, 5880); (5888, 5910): -0.9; 15.8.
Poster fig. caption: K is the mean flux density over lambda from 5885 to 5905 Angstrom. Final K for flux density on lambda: 14.5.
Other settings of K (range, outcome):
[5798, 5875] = 16.9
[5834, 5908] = 16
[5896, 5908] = 15.2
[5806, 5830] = 16.9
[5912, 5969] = 16.1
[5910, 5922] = 15.5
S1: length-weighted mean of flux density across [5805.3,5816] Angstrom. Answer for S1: 17.3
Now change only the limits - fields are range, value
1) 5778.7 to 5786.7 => 16.7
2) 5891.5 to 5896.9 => 13.5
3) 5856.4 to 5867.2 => 15.9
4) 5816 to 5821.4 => 16.9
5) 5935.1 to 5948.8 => 16.1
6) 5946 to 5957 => 16.3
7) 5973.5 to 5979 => 16.4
